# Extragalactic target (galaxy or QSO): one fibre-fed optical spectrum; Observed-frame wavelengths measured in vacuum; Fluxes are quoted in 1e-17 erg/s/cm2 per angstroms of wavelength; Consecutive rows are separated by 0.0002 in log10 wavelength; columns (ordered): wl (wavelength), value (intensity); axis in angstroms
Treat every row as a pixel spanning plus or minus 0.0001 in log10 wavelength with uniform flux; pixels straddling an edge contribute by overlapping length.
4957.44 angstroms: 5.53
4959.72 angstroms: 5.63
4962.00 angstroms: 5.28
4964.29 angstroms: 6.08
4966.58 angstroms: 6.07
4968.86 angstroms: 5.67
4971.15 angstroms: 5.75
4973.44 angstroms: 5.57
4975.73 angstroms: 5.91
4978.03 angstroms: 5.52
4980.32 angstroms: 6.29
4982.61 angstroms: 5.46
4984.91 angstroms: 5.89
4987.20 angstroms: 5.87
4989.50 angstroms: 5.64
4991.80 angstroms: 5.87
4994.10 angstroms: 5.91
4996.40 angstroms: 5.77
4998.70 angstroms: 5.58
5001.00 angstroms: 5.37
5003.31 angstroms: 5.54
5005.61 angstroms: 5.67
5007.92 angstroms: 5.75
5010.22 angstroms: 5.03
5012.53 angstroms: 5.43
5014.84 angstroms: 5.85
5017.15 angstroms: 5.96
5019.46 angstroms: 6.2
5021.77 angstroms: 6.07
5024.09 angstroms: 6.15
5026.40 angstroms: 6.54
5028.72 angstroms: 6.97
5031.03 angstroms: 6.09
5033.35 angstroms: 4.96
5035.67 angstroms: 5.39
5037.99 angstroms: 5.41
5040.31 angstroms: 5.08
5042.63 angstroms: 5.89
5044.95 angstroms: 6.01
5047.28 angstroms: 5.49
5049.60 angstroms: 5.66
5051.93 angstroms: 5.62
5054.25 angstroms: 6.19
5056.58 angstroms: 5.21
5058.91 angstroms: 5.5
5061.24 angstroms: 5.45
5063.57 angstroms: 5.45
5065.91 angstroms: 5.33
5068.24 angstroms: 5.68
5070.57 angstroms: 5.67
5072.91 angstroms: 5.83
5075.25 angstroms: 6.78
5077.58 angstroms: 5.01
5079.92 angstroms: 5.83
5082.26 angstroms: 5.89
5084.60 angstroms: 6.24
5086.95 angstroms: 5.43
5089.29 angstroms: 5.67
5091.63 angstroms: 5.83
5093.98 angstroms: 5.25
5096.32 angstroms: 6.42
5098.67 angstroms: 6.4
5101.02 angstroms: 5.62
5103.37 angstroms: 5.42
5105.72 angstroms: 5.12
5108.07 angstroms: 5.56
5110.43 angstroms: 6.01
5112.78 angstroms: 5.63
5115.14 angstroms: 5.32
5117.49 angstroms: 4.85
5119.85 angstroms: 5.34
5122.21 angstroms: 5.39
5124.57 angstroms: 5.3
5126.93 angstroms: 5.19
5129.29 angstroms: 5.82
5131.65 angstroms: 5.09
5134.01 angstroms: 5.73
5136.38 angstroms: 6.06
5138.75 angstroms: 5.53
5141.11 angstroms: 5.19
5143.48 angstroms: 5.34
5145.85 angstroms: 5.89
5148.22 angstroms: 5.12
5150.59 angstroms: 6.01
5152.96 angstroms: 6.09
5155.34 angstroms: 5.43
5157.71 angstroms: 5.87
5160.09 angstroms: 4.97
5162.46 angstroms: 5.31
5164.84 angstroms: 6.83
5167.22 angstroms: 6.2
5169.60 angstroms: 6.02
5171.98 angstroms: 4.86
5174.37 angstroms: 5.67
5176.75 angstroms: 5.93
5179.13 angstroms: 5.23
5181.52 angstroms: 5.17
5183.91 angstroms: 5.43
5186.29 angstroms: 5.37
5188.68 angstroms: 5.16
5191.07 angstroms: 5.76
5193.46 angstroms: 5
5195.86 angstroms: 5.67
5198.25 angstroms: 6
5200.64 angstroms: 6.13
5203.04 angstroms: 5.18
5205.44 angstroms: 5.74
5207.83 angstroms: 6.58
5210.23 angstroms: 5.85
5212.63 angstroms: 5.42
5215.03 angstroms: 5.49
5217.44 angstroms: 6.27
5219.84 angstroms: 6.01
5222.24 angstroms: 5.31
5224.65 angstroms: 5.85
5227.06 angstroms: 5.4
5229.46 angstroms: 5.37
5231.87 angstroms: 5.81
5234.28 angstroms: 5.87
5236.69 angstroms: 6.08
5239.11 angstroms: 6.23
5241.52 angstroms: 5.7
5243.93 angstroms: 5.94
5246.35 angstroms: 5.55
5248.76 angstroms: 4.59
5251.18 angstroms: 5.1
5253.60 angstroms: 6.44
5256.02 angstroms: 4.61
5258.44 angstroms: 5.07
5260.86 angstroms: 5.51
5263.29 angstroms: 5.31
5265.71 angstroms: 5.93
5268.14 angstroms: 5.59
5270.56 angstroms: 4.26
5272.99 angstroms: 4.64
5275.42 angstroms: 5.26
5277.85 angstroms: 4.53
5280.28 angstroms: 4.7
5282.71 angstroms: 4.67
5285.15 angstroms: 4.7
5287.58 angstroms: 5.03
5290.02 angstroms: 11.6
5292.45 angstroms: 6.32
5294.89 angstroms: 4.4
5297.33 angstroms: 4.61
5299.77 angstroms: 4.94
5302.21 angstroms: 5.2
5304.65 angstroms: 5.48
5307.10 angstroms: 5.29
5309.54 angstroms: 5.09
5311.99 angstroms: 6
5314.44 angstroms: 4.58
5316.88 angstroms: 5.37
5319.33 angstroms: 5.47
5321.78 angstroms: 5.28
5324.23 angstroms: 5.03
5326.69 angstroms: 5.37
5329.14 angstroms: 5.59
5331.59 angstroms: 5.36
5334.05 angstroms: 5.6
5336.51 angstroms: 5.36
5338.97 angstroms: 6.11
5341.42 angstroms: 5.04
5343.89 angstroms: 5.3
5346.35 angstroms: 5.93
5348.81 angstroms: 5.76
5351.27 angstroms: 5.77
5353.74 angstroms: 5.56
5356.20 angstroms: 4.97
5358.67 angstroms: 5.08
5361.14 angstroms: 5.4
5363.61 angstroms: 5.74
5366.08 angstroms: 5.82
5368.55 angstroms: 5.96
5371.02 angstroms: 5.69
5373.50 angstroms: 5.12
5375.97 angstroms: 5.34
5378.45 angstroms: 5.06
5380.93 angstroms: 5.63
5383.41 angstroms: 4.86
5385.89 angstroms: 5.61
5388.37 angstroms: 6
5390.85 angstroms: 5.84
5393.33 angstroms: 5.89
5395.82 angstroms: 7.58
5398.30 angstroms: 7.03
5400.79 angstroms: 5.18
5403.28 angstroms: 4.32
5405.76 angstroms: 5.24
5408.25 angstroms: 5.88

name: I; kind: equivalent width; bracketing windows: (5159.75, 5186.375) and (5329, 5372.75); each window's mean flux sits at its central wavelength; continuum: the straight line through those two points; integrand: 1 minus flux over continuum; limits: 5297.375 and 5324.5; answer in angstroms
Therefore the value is 1.6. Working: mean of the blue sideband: 5.61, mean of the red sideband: 5.55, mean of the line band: 5.23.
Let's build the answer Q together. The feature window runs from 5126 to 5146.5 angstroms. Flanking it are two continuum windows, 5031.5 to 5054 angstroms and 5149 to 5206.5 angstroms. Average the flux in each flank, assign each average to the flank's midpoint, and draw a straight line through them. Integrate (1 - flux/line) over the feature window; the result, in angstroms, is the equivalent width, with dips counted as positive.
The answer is 0.24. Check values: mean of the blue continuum 5.55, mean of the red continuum 5.62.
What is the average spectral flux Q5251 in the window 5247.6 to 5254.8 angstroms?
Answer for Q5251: 5.38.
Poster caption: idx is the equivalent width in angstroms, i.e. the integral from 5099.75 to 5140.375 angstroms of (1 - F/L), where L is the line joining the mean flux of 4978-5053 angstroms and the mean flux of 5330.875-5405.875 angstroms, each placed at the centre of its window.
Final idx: 1.7 angstroms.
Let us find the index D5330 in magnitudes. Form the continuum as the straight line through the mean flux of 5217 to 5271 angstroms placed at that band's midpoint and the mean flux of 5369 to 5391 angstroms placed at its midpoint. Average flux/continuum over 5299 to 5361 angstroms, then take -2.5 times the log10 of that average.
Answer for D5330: 0.02 mag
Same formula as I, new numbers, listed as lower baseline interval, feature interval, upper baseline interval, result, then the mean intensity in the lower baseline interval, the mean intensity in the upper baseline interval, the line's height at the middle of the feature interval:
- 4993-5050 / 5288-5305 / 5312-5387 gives -1.8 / 5.75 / 5.43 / 5.49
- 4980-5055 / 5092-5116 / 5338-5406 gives 0.2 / 5.77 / 5.61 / 5.73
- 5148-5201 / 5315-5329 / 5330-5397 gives 0.8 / 5.62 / 5.6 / 5.61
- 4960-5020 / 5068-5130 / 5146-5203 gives 0.1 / 5.72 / 5.61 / 5.66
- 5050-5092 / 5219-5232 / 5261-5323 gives -0.3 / 5.7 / 5.37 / 5.47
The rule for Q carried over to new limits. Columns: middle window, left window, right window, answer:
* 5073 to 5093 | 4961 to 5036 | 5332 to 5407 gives -0.28 angstroms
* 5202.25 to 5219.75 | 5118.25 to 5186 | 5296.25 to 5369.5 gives -0.97 angstroms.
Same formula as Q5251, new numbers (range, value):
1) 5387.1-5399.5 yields 6.47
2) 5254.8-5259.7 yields 4.85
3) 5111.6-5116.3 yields 5.48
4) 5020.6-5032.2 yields 6.36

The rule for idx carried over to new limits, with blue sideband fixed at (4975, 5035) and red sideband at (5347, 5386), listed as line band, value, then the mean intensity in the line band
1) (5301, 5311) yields 0.43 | 5.28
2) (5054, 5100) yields 0.00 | 5.74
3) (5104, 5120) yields 0.85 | 5.41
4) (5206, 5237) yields -0.99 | 5.78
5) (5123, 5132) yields 0.51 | 5.38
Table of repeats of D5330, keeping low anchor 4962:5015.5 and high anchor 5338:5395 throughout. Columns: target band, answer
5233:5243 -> -0.07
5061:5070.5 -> 0.03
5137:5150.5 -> 0.03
